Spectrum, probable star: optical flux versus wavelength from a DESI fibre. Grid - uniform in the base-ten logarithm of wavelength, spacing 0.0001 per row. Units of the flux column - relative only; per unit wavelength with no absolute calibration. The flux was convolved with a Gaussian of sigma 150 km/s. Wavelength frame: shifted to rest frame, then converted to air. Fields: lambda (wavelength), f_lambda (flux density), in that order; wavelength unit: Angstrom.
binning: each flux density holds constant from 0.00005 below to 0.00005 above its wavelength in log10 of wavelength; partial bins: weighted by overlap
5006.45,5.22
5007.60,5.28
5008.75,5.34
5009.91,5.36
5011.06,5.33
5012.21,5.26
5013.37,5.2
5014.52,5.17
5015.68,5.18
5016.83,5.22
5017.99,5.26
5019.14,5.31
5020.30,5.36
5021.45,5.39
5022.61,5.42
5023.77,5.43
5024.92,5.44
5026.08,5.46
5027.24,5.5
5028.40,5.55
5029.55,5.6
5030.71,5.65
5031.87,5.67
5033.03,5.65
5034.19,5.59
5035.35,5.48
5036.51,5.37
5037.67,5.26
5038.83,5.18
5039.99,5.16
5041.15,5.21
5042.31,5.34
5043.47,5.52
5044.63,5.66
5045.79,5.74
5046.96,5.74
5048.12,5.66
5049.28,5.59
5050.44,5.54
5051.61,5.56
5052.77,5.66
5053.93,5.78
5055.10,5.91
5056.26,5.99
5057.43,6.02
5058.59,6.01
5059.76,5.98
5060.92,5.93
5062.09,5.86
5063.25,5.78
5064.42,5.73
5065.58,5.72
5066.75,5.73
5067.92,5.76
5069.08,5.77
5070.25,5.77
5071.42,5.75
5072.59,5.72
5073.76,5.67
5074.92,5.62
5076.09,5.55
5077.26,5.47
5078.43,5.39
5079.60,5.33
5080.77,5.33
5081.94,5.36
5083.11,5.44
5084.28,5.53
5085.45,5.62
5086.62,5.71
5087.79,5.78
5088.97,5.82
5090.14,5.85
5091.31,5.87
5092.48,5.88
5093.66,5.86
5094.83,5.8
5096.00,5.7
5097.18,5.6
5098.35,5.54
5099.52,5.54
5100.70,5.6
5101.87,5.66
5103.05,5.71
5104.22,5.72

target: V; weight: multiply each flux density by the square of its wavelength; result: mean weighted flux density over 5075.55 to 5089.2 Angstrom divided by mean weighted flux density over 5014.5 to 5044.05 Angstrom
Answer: 1.04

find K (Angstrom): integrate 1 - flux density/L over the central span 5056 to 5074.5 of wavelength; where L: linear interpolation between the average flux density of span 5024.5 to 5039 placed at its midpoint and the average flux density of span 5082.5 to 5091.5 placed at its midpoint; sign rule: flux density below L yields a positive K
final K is -0.7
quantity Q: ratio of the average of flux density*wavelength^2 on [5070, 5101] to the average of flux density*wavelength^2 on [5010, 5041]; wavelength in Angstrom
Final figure 1.07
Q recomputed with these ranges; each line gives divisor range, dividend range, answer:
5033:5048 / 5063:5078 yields 1.06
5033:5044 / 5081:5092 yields 1.08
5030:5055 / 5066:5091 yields 1.03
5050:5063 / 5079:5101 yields 0.98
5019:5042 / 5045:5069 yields 1.08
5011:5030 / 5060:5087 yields 1.07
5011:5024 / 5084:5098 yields 1.12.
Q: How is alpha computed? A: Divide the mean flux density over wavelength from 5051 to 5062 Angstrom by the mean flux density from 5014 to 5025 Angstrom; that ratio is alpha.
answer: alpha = 1.1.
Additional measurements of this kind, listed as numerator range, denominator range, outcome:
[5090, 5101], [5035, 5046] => 1.06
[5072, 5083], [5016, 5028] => 1.02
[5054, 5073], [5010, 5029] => 1.09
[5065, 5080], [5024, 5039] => 1.03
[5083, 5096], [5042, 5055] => 1.02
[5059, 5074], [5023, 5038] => 1.05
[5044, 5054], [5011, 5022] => 1.07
